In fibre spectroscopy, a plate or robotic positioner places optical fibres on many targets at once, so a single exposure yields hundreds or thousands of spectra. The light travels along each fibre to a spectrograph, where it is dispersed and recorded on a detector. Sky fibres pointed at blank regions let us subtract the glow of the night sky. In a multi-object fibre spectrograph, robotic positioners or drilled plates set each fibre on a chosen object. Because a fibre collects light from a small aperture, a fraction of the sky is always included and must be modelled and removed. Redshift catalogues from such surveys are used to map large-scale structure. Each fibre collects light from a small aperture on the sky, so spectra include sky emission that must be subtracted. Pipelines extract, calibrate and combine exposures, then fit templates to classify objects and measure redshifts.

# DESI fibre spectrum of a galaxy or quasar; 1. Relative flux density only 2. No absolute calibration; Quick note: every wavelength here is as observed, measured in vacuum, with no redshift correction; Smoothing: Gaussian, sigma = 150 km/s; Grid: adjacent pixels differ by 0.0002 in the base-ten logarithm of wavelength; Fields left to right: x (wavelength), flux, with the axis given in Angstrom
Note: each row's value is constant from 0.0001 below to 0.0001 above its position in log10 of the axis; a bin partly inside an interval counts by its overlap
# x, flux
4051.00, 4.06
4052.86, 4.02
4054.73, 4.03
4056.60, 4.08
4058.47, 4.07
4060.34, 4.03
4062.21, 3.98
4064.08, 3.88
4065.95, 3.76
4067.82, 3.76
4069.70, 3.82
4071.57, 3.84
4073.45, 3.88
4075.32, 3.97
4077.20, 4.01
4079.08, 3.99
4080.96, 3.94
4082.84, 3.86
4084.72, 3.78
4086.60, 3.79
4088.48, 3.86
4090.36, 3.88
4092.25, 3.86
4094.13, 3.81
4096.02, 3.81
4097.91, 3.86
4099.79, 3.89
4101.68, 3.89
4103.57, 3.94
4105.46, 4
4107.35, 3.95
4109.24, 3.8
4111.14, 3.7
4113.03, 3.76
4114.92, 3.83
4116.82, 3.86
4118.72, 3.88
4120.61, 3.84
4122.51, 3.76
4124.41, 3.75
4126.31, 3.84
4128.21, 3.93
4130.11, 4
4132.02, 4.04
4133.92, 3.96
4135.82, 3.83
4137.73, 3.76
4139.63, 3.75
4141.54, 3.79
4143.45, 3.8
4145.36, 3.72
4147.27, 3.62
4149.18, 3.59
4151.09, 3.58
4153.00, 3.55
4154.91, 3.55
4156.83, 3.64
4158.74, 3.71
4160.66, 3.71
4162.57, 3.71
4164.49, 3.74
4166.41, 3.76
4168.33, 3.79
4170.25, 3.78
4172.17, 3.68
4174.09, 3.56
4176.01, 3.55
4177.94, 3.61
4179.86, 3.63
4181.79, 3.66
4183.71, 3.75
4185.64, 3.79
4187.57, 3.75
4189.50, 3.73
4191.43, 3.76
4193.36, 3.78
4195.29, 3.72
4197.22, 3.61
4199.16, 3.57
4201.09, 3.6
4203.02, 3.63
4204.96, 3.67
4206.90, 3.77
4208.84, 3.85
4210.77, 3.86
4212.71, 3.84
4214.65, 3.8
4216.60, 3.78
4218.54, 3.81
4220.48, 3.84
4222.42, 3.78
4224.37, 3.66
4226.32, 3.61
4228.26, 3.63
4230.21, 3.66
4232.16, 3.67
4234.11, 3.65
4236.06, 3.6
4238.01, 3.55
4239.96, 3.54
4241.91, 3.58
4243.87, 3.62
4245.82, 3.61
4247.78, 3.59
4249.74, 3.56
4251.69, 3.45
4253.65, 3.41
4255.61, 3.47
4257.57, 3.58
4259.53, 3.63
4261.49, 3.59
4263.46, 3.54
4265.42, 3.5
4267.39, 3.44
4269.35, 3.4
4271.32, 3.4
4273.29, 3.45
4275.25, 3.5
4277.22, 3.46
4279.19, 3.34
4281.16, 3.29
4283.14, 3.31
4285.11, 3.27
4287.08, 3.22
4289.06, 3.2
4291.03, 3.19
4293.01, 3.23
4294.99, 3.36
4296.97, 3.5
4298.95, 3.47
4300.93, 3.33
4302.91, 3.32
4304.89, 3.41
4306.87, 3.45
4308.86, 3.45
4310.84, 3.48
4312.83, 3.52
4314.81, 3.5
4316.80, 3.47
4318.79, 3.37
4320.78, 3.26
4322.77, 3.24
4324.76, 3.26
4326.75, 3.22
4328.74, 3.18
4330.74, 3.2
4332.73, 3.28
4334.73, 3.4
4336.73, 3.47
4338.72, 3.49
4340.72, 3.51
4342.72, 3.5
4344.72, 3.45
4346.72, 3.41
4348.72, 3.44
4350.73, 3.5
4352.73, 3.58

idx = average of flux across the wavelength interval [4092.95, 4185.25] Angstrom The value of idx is 3.77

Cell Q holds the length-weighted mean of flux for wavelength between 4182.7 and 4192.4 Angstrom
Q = 3.76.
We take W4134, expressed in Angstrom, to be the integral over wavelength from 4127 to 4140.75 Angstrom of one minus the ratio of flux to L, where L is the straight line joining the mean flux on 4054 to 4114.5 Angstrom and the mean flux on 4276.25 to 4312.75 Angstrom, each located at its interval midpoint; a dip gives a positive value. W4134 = -0.5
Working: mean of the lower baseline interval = 3.89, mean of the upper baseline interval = 3.35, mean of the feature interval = 3.89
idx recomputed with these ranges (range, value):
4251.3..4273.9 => 3.49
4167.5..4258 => 3.67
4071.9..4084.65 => 3.92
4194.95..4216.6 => 3.72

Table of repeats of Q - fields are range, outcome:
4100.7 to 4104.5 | 3.91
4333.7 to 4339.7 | 3.45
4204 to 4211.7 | 3.79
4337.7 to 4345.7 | 3.49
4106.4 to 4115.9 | 3.81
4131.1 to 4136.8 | 3.94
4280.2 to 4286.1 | 3.29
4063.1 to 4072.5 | 3.81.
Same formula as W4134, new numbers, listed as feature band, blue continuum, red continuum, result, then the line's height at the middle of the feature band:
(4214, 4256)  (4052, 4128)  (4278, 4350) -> -1.0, 3.54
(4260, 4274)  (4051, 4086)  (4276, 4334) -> -0.2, 3.43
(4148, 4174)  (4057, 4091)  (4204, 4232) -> 0.9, 3.81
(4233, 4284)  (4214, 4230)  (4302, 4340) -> 1.4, 3.6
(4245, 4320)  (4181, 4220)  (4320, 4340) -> 0.8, 3.46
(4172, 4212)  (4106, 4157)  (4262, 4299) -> -0.9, 3.62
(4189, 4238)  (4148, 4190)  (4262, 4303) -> -2.2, 3.55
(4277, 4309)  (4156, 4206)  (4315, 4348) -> 1.0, 3.45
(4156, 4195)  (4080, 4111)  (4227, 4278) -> 0.0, 3.7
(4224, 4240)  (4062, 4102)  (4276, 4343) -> -0.4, 3.53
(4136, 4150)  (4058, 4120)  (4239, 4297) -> 0.1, 3.74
